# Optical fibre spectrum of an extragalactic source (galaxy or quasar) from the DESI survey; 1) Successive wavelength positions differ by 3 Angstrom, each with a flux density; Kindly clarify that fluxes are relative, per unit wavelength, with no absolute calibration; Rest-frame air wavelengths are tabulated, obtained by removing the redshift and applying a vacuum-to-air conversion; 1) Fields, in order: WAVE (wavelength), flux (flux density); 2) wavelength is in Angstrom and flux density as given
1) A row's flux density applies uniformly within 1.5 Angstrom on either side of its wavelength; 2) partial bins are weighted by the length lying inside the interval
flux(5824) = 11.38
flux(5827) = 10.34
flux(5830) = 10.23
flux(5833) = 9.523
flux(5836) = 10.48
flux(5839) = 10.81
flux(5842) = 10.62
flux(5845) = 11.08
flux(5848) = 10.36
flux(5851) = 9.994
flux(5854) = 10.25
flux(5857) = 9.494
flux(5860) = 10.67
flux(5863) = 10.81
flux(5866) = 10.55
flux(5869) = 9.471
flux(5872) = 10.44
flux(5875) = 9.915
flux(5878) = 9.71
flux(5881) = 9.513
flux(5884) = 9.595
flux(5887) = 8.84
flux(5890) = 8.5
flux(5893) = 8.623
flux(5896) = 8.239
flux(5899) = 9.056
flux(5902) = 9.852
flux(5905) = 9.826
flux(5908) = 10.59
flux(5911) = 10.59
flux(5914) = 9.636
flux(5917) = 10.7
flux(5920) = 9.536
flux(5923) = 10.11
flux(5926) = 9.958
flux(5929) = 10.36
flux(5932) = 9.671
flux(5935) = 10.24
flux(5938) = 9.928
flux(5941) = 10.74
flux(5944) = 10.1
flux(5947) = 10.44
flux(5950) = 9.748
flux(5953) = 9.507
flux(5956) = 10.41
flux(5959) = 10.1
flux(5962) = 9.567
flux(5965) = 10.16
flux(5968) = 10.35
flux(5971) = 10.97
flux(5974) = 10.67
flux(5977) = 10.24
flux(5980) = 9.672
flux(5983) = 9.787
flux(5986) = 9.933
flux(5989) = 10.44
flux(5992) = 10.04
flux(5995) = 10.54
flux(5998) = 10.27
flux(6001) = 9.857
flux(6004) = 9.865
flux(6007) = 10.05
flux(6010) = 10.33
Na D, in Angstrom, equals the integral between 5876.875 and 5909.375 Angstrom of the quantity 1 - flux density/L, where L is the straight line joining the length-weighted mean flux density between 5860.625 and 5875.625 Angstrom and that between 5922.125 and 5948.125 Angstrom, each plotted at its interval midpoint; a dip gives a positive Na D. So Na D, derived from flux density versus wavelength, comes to 3.0 Angstrom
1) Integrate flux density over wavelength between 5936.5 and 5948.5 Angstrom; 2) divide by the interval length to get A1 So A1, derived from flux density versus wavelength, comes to 10.3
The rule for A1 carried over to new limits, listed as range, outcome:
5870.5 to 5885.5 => 9.83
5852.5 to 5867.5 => 10.4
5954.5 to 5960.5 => 10.3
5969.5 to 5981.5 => 10.4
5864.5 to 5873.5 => 10.2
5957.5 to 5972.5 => 10.2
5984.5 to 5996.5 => 10.2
